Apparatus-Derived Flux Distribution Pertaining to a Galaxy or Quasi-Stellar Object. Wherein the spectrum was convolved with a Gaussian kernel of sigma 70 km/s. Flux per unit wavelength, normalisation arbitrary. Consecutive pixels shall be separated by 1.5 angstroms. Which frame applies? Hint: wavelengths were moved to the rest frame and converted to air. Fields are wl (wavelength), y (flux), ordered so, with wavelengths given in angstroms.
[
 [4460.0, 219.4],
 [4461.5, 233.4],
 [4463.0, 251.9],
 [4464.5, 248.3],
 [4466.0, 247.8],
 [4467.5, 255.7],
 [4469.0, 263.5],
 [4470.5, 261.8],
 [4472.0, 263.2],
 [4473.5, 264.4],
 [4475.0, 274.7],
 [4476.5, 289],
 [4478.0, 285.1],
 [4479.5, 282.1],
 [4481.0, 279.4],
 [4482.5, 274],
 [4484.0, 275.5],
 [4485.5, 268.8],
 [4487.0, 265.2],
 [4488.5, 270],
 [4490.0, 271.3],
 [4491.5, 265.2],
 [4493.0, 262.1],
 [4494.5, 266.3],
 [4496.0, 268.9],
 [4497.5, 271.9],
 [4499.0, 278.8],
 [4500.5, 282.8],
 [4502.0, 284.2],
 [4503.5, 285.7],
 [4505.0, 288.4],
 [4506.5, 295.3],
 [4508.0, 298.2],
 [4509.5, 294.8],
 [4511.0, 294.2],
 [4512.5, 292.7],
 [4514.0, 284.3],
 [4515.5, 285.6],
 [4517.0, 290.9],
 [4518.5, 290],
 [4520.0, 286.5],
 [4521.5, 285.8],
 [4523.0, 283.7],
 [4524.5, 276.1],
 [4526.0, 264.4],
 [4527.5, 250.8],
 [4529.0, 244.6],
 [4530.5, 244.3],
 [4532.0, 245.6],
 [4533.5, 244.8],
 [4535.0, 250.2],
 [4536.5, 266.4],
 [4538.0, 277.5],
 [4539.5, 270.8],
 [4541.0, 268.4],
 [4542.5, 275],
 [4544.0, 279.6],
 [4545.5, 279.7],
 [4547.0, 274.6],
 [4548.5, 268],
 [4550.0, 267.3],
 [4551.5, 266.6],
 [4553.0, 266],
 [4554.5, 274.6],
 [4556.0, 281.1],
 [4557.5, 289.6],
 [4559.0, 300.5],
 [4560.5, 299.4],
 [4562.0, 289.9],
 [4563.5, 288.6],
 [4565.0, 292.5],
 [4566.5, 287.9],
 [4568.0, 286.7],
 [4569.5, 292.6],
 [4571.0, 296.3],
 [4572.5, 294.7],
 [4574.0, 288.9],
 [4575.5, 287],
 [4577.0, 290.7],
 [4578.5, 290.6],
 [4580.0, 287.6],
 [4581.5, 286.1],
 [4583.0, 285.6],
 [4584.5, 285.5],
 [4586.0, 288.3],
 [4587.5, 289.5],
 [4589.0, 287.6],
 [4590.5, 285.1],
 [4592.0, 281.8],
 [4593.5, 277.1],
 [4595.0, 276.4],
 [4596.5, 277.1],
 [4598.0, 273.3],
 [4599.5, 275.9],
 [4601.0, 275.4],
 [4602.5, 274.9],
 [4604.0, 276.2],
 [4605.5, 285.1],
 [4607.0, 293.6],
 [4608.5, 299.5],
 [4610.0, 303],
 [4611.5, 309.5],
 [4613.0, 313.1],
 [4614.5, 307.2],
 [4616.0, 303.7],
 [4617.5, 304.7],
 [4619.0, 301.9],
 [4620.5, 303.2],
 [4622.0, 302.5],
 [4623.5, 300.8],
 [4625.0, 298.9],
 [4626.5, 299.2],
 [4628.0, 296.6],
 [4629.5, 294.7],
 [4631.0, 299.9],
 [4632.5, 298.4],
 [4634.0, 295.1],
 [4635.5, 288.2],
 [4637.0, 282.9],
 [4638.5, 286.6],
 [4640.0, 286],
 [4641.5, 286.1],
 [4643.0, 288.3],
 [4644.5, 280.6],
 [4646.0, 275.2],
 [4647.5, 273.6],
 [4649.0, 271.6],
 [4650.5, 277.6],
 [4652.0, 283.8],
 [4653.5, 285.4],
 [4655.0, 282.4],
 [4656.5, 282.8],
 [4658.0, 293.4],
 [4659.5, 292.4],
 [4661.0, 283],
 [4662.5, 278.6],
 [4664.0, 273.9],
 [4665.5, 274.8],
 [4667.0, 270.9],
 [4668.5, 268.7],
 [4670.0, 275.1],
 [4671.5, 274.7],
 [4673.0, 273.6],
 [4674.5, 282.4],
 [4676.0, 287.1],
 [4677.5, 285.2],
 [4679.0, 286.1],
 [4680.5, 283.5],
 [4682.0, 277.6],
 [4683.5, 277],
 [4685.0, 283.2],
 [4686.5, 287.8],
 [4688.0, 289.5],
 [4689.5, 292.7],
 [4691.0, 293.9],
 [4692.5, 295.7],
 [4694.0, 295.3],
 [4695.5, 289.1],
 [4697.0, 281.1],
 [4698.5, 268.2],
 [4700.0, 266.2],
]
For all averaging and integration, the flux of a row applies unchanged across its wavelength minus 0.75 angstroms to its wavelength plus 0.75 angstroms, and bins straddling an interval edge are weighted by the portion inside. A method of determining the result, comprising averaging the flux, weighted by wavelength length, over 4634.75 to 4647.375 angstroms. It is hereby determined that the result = 284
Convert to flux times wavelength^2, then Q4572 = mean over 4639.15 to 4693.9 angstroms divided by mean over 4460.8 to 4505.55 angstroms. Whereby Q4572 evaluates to 1.14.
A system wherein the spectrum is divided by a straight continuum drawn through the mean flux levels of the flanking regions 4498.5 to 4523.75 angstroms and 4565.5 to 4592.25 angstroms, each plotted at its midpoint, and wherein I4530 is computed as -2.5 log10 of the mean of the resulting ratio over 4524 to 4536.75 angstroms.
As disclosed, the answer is 0.14 mag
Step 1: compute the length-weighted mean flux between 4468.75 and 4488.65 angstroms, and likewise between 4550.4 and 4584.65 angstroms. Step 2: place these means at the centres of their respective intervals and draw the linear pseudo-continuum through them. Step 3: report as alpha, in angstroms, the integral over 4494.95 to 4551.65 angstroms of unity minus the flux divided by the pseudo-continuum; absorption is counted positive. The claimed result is 1.0 angstroms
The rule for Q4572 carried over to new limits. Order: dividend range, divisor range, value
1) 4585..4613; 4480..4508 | 1.08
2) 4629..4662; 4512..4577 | 1.08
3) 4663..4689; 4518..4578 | 1.07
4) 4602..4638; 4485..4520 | 1.11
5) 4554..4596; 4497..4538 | 1.07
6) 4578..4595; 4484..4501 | 1.10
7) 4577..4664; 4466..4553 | 1.11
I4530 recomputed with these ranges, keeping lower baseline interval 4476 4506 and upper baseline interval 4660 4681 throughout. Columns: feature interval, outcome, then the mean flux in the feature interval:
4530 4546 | 0.05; 264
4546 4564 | -0.01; 280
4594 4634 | -0.06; 294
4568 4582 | -0.05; 290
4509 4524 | -0.05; 289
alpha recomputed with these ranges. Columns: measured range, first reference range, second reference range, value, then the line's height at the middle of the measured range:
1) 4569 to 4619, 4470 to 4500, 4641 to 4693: -2.06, 278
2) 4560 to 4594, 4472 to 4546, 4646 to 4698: -1.32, 278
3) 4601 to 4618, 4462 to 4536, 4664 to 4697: -1.07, 279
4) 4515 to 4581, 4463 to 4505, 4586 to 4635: 0.91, 282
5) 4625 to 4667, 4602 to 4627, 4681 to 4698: 1.20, 294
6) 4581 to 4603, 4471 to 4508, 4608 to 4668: 0.36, 286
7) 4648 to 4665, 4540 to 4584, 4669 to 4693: 0.11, 284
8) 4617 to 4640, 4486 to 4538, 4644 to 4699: -1.36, 280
